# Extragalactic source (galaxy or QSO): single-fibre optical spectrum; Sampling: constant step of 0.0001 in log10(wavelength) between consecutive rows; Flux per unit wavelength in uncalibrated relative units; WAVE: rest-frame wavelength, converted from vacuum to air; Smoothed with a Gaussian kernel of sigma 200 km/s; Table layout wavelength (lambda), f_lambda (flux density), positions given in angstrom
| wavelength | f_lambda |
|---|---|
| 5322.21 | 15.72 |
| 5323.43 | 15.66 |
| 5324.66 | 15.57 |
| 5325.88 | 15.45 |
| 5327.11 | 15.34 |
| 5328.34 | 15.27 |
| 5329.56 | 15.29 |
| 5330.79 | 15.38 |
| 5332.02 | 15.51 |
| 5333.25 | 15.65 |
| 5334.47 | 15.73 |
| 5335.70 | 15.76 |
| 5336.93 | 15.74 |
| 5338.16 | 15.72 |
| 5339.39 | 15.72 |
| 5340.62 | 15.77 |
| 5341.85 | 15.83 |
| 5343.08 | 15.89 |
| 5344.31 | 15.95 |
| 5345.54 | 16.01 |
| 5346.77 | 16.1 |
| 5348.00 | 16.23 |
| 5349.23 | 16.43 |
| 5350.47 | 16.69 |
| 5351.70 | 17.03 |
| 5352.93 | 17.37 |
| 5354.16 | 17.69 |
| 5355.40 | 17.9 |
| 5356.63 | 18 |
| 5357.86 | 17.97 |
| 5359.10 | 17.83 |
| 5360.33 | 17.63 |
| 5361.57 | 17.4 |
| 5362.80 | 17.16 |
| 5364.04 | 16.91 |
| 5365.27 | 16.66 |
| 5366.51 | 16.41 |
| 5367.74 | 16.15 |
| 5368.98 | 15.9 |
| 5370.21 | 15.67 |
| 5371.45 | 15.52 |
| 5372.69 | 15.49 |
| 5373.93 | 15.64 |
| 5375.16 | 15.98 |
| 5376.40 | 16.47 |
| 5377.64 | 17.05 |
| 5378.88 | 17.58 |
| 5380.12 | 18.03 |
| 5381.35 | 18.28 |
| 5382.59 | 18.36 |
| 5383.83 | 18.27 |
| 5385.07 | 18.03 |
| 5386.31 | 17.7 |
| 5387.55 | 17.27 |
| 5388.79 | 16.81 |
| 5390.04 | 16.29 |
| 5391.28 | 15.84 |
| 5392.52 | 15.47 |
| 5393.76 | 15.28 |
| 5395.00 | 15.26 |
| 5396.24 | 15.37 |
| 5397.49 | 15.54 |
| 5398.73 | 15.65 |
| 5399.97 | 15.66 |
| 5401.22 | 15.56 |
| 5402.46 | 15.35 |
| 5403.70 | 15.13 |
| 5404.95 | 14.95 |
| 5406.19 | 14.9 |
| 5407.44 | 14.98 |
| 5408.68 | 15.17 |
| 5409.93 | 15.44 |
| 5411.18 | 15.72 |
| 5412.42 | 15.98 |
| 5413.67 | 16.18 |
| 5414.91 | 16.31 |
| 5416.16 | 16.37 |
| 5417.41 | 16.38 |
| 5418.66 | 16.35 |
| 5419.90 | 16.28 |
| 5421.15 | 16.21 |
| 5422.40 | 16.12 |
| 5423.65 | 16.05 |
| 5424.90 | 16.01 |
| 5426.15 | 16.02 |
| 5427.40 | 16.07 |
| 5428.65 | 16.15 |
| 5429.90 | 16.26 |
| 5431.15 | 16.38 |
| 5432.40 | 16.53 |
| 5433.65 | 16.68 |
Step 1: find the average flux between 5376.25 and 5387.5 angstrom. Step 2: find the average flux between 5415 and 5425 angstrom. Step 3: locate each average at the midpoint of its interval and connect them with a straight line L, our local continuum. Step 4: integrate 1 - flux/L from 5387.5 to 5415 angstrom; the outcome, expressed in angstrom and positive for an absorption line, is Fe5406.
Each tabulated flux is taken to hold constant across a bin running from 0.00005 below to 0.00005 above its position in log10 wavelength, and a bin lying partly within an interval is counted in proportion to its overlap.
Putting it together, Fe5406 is 2.2 angstrom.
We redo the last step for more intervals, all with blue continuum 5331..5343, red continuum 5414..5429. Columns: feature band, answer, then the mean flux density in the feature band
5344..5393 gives -3.1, 16.9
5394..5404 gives 0.4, 15.5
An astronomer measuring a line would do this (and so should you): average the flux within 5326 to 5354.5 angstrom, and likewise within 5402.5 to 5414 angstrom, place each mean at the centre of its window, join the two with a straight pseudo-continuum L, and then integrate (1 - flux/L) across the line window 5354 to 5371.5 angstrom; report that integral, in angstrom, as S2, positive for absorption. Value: -1.4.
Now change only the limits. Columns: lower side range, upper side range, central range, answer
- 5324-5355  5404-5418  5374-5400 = -1.51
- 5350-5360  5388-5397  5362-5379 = 0.54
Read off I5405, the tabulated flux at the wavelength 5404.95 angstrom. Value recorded 14.95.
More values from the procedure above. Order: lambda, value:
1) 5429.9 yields 16.26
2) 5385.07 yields 18.03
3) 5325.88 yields 15.45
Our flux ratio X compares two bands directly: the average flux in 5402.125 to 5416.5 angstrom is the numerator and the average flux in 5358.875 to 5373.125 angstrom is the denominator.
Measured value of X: 0.94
